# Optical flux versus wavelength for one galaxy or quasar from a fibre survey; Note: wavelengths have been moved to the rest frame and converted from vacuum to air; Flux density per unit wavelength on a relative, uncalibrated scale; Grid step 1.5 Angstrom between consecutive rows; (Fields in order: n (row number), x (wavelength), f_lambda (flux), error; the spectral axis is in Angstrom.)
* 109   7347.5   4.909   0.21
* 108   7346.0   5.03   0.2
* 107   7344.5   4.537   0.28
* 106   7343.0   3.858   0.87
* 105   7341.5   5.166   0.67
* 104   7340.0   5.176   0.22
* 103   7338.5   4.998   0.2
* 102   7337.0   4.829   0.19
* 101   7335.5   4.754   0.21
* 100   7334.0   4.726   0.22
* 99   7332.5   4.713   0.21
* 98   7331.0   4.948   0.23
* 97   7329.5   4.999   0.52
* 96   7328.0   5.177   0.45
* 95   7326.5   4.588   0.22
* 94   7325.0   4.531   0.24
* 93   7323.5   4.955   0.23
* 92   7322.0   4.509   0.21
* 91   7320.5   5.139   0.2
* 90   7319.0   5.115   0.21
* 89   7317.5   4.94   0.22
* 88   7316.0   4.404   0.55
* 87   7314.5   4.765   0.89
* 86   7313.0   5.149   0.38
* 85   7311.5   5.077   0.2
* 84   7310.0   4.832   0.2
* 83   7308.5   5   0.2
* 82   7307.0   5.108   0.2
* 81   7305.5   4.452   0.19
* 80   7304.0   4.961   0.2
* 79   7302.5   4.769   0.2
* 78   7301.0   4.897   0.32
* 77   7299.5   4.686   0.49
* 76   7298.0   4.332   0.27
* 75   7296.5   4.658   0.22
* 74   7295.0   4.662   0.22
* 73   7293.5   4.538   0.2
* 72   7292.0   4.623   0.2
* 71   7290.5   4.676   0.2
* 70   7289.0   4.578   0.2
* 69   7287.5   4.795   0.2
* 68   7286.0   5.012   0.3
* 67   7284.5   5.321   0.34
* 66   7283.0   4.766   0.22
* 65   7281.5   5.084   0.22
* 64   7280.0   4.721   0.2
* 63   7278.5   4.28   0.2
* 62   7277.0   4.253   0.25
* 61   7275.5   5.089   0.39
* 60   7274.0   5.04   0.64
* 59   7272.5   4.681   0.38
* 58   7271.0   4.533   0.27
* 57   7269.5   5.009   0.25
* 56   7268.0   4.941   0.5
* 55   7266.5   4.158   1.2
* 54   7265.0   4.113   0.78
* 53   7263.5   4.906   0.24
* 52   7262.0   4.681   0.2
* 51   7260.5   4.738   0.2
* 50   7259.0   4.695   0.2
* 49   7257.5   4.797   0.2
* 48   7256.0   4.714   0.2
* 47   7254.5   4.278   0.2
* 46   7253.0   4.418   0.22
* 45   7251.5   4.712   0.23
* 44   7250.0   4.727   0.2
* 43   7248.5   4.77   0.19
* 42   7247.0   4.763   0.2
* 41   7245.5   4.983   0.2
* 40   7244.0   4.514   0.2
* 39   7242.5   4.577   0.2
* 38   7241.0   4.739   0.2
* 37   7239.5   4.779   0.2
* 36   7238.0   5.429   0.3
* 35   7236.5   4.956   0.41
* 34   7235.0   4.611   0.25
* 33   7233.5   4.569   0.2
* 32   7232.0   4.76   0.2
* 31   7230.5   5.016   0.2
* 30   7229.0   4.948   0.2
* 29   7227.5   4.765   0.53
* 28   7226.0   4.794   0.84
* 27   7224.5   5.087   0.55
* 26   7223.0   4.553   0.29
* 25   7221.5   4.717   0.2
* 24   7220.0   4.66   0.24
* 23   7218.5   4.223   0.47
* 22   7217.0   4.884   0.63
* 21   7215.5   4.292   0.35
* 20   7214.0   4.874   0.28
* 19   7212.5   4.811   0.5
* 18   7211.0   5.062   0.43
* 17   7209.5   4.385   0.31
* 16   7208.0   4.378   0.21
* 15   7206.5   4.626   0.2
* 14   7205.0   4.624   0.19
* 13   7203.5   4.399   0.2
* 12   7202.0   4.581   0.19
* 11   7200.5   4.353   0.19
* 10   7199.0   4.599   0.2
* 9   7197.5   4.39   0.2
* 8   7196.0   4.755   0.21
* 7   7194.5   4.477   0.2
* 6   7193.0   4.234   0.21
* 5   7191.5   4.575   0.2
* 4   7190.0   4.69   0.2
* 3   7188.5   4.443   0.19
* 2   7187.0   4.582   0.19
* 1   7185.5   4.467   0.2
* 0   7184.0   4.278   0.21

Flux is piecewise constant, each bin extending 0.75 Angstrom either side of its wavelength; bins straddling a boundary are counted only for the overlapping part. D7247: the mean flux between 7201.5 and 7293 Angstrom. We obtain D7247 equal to 4.71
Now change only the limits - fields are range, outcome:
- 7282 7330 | 4.81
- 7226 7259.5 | 4.75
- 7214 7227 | 4.67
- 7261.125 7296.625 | 4.71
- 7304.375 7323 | 4.88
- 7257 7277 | 4.7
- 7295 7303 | 4.66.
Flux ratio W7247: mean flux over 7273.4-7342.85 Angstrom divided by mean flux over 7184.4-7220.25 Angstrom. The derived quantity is 1.1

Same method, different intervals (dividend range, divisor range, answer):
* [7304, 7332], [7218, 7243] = 1.02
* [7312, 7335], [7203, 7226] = 1.04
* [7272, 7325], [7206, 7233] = 1.02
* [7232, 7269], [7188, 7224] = 1.03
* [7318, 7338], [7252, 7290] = 1.03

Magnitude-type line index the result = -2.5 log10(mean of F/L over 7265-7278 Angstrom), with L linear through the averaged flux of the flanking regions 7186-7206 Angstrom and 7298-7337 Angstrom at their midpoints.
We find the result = 0.01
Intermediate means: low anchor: 4.52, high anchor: 4.84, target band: 4.67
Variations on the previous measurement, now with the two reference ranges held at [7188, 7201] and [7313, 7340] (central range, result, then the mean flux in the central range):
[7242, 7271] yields 0.00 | 4.66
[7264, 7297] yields 0.00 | 4.71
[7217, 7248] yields -0.04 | 4.77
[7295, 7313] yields 0.00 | 4.81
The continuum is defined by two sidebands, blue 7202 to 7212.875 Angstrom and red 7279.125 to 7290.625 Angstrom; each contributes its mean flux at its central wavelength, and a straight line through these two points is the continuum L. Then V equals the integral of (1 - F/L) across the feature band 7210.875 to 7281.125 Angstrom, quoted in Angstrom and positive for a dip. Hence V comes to 0.3 Angstrom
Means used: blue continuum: 4.6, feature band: 4.71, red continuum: 4.87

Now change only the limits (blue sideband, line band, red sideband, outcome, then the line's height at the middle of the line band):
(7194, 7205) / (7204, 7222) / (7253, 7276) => -0.3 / 4.55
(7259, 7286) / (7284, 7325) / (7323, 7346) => -0.3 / 4.77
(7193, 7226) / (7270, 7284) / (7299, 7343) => 0.1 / 4.76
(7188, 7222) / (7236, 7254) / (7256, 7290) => -0.4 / 4.67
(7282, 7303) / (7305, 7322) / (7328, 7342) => -0.2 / 4.84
